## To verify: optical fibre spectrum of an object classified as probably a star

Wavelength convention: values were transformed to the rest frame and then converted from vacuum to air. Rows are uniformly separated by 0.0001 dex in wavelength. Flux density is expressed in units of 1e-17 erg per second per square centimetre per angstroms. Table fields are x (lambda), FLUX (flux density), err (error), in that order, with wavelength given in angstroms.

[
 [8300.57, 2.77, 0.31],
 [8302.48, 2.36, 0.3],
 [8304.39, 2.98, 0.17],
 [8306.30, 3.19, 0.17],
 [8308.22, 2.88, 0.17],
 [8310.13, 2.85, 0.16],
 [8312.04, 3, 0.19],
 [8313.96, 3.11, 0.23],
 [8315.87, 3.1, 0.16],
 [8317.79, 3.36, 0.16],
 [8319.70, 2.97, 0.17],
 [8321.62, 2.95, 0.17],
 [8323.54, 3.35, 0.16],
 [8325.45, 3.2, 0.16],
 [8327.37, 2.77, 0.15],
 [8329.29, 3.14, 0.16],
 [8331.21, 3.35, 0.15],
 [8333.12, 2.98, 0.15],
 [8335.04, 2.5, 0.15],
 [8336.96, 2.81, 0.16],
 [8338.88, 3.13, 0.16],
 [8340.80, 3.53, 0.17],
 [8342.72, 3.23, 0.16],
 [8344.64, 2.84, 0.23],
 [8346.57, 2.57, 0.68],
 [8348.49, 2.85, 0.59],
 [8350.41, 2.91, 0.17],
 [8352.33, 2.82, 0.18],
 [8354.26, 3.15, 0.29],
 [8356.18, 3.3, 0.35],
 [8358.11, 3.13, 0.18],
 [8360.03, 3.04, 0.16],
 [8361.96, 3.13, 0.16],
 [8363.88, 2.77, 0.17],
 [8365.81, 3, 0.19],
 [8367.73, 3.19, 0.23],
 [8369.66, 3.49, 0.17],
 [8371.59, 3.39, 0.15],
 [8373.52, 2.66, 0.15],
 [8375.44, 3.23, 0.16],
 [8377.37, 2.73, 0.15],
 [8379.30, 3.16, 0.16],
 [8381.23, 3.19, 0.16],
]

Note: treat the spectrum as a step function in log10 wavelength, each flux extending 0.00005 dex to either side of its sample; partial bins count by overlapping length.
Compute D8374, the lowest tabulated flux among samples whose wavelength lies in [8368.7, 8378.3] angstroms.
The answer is 2.66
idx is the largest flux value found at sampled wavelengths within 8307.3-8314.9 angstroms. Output 3.11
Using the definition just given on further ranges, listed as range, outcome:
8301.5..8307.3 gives 3.19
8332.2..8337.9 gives 2.98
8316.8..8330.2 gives 3.36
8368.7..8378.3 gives 3.49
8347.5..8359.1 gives 3.3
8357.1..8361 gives 3.13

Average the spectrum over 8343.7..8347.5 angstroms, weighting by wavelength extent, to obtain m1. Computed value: 2.7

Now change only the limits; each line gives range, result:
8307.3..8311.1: 2.87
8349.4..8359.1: 3.06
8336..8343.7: 3.17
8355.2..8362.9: 3.15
